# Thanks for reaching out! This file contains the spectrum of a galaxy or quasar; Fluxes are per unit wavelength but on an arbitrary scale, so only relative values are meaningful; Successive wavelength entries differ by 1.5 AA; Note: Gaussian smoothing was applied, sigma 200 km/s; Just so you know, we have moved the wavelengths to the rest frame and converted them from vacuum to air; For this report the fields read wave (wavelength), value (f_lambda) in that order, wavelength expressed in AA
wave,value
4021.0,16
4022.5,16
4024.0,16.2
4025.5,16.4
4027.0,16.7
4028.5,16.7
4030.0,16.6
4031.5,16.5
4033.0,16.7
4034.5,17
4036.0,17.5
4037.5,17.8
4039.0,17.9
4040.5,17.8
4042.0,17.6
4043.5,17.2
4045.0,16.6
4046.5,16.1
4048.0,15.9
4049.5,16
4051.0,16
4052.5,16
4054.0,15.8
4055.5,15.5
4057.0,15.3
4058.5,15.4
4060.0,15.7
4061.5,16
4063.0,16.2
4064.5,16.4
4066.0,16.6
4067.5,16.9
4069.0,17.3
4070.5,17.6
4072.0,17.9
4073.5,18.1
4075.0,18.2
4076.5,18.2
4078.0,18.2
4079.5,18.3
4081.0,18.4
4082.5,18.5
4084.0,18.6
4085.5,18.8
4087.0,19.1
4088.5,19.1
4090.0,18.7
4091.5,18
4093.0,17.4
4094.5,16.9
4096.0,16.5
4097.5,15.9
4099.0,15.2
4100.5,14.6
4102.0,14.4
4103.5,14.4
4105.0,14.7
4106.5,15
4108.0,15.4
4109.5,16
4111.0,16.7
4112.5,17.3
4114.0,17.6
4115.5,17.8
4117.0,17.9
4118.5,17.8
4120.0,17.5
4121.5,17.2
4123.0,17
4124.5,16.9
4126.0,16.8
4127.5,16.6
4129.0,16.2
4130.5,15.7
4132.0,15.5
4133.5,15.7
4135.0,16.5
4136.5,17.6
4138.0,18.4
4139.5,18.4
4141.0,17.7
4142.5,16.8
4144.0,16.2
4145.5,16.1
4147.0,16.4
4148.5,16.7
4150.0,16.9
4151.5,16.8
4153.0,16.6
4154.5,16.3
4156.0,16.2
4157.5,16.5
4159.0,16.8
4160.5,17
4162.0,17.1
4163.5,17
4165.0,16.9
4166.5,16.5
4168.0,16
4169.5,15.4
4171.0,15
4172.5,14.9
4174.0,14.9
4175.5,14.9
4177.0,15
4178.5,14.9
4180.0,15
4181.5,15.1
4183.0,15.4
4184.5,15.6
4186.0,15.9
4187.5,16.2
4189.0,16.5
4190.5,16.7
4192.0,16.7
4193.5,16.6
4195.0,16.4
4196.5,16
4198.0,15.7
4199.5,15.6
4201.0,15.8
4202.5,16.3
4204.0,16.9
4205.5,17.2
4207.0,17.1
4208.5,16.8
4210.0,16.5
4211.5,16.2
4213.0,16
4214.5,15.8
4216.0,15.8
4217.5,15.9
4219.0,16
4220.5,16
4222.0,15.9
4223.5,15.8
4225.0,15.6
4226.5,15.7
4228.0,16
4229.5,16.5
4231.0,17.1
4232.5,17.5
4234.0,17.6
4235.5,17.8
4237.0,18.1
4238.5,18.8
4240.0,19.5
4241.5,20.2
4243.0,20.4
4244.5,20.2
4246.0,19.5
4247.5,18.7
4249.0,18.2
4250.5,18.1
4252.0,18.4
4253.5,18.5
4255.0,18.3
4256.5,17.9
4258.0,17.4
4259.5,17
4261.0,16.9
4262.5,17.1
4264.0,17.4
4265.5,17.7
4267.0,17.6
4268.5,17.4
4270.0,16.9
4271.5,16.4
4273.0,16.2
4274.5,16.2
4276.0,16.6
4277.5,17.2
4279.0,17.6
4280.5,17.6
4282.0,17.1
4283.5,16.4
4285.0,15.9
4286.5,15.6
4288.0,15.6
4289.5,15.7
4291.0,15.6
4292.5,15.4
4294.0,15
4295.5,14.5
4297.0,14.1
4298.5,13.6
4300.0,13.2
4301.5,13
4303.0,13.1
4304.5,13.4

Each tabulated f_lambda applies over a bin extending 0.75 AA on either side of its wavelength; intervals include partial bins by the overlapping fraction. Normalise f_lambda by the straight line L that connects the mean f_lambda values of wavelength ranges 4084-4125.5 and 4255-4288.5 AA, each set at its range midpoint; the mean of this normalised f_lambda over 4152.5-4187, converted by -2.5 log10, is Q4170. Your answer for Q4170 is 0.067 mag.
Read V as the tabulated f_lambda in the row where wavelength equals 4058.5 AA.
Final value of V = 15.4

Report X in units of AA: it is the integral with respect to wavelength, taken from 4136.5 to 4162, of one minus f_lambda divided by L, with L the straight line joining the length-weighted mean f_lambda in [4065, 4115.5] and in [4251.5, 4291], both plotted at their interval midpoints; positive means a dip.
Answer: 0.3 AA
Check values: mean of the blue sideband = 17.1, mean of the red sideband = 17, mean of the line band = 16.9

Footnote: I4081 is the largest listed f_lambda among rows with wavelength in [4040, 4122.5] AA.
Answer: 19.1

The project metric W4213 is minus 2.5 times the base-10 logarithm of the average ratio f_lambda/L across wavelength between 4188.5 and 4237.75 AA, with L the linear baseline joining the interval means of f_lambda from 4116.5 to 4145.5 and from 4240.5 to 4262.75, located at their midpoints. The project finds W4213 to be 0.099 mag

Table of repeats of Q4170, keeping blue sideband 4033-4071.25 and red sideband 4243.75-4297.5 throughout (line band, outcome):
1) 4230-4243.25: -0.092 mag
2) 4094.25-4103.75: 0.086 mag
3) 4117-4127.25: -0.033 mag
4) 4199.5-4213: 0.024 mag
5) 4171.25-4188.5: 0.106 mag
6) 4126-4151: 0.002 mag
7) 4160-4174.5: 0.048 mag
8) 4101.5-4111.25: 0.103 mag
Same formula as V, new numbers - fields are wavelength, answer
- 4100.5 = 14.6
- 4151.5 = 16.8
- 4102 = 14.4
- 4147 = 16.4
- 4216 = 15.8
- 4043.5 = 17.2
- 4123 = 17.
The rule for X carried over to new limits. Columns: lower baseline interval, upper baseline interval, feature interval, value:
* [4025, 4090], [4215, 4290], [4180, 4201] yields 1.5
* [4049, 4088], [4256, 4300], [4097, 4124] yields 1.1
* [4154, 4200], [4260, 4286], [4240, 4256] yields -2.3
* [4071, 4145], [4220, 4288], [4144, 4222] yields 5.1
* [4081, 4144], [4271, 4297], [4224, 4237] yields -0.4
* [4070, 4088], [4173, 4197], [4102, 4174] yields 1.5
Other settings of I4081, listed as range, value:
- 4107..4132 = 17.9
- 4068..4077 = 18.2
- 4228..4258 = 20.4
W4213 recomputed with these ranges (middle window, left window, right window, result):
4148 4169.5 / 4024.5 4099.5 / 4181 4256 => 0.03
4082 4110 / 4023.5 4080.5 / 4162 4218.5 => -0.01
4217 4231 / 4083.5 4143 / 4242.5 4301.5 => 0.06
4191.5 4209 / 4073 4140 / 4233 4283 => 0.07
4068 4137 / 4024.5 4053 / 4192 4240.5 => -0.02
